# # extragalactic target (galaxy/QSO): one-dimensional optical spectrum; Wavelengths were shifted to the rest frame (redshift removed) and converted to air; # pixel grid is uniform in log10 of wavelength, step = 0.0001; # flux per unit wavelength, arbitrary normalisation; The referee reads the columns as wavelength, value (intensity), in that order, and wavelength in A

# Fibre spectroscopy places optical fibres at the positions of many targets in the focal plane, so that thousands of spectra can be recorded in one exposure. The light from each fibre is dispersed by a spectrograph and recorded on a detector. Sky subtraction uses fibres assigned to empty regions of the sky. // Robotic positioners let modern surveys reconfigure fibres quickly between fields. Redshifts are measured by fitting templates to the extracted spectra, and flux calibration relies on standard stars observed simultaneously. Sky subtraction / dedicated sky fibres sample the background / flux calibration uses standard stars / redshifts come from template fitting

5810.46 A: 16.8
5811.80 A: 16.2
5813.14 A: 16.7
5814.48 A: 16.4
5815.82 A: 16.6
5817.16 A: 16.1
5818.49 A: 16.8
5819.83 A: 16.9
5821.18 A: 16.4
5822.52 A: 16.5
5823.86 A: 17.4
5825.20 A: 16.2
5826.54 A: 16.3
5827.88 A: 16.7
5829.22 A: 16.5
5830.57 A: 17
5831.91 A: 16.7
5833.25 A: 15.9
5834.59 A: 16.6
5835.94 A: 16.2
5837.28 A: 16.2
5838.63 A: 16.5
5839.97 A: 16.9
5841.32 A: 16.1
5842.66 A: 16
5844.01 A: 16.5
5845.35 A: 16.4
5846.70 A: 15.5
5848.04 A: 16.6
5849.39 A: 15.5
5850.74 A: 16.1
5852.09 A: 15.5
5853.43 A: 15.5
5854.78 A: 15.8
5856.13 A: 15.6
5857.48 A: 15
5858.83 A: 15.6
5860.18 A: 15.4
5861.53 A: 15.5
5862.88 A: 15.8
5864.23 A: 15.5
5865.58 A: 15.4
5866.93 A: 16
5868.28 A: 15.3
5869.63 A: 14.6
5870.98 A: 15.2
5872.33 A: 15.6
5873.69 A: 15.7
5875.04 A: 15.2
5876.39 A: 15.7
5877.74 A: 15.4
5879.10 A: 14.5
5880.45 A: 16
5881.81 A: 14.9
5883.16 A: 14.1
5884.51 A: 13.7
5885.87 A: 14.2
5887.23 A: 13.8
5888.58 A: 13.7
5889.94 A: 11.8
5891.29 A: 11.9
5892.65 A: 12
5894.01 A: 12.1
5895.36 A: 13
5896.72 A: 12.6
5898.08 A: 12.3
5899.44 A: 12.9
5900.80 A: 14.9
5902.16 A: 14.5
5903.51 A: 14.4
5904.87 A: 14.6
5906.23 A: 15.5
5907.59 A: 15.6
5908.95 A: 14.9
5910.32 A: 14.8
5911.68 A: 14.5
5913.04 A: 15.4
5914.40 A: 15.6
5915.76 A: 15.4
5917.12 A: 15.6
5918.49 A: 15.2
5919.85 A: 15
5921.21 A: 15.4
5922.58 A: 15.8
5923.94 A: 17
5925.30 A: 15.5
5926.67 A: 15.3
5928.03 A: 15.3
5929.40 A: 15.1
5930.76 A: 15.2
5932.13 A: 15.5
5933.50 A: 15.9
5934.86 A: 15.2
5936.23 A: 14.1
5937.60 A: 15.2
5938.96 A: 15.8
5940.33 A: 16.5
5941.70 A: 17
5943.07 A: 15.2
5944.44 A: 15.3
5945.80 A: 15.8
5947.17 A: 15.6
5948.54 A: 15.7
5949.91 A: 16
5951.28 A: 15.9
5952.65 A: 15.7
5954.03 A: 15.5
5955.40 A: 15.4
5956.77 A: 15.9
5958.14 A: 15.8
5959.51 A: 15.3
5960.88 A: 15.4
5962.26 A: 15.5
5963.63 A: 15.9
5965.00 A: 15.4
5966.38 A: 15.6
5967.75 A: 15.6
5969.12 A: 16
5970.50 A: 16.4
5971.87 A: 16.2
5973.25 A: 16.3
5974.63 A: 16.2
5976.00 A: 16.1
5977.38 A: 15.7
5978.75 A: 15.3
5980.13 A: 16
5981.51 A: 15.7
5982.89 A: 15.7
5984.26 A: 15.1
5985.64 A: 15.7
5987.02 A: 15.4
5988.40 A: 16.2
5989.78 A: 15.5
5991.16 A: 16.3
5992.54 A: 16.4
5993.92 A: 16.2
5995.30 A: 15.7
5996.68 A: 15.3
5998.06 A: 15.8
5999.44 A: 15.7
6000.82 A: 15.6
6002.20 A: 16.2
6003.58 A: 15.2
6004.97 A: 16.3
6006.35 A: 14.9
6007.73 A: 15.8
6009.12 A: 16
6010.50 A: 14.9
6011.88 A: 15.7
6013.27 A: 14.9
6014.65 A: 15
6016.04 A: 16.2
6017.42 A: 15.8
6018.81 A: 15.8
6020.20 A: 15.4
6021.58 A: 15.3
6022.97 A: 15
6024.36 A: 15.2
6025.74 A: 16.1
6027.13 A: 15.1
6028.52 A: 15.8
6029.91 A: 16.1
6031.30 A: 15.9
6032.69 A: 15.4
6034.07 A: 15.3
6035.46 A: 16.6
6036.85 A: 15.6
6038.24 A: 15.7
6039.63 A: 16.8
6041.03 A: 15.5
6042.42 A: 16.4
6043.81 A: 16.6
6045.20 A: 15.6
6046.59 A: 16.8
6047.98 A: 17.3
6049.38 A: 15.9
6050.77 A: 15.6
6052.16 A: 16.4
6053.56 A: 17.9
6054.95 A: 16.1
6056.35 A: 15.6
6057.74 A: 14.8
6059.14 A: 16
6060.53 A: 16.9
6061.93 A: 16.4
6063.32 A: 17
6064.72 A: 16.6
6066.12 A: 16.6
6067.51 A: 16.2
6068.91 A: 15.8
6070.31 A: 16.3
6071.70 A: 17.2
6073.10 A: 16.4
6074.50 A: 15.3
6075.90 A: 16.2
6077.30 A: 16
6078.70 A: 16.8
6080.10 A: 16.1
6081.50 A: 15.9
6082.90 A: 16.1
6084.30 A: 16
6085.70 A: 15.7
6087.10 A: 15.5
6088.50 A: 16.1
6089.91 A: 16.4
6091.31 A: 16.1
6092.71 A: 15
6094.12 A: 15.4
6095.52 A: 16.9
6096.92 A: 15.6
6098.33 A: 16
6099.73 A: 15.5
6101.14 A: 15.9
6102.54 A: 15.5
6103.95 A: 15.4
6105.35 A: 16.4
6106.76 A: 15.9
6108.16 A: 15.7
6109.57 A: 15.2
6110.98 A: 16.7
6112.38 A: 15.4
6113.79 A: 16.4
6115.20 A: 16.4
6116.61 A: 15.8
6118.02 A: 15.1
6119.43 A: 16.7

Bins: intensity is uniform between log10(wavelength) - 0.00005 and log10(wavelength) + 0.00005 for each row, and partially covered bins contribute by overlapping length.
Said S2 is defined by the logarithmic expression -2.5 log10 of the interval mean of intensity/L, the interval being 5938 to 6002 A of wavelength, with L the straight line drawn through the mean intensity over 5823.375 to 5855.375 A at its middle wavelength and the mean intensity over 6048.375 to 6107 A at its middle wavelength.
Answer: 0.03 mag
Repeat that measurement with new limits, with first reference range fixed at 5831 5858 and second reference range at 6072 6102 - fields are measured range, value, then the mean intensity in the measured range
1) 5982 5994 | 0.01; 15.8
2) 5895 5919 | 0.11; 14.6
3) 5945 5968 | 0.03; 15.6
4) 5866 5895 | 0.12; 14.3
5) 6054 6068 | -0.02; 16.3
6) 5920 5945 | 0.03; 15.6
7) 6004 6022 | 0.03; 15.5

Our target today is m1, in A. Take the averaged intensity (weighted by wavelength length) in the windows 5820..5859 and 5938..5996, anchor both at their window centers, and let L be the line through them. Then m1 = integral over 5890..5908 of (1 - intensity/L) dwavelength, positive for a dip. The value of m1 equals 2.9 A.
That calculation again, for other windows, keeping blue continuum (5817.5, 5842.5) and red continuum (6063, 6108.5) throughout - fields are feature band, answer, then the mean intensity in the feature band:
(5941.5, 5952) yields 0.4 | 15.8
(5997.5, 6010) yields 0.4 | 15.7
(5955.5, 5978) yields 0.6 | 15.8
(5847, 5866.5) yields 1.0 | 15.6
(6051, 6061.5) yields -0.1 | 16.2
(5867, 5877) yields 0.7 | 15.4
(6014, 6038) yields 0.8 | 15.6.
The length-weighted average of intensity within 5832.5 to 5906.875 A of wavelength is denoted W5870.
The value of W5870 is 15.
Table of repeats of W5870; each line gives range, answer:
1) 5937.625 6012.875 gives 15.8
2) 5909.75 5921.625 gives 15.2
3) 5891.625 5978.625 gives 15.2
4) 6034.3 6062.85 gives 16.2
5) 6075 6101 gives 16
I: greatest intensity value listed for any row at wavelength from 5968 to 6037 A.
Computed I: 16.6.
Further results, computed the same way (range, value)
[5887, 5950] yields 17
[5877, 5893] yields 16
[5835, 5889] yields 16.9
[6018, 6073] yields 17.9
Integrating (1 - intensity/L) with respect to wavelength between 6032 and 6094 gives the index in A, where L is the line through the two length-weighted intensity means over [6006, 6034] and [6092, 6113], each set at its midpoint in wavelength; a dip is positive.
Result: -1.9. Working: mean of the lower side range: 15.5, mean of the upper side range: 15.8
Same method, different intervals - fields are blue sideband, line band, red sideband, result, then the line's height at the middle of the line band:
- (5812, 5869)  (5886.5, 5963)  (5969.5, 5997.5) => 5.0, 16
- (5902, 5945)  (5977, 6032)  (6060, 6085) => 0.8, 15.9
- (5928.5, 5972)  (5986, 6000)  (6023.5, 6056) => 0.0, 15.8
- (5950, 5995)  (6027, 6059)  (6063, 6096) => -0.1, 16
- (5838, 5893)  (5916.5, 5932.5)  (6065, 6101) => -0.1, 15.4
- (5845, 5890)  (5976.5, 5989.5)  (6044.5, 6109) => 0.0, 15.7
